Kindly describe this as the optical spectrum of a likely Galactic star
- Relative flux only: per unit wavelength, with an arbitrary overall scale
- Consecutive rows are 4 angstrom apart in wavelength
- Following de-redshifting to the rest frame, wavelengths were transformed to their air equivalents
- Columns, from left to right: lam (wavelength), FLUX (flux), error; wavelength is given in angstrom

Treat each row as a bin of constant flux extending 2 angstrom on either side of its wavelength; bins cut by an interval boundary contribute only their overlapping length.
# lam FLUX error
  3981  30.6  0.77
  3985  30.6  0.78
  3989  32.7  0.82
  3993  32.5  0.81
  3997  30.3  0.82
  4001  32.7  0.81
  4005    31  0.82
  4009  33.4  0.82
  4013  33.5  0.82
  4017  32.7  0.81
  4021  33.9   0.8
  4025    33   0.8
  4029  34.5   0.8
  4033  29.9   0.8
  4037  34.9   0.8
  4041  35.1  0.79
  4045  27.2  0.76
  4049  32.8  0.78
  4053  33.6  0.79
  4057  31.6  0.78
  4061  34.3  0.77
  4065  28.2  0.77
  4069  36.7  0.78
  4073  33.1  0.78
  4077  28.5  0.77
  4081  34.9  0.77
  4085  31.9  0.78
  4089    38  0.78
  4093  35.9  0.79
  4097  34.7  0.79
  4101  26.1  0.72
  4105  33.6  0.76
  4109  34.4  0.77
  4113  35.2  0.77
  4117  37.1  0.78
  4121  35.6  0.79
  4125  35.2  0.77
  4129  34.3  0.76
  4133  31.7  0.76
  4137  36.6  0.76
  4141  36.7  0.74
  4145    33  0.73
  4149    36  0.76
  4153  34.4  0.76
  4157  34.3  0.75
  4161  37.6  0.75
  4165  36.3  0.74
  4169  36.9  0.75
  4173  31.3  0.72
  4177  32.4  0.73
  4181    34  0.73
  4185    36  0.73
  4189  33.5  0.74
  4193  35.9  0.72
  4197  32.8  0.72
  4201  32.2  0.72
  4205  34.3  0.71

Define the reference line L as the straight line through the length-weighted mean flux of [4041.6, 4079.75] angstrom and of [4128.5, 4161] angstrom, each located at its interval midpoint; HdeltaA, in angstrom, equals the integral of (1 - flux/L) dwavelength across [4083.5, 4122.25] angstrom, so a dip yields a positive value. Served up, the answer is -0.99 angstrom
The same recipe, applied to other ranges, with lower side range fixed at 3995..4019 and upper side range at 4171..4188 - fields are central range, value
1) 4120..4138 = -0.8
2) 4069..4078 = 0.1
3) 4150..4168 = -1.3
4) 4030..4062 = 0.1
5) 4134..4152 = -1.1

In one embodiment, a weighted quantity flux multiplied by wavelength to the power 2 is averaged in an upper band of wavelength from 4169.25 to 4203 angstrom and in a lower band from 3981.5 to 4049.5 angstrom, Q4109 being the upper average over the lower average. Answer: 1.13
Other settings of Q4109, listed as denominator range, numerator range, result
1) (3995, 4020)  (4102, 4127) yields 1.14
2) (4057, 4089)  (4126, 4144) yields 1.09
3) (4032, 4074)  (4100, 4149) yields 1.09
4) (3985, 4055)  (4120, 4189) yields 1.14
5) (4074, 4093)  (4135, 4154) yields 1.09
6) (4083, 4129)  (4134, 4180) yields 1.04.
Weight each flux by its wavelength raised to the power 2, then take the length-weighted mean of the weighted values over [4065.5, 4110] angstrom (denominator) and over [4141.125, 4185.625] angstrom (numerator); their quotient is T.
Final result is 1.09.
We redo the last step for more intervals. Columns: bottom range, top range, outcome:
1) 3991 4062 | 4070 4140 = 1.09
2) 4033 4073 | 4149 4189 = 1.13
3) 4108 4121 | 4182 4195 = 1.02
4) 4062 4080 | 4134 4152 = 1.14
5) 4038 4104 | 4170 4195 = 1.10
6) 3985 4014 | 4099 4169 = 1.15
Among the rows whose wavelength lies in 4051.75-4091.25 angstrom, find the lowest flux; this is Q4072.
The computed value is 28.2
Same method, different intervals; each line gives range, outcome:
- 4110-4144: 31.7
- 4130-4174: 31.3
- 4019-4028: 33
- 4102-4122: 33.6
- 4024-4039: 29.9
